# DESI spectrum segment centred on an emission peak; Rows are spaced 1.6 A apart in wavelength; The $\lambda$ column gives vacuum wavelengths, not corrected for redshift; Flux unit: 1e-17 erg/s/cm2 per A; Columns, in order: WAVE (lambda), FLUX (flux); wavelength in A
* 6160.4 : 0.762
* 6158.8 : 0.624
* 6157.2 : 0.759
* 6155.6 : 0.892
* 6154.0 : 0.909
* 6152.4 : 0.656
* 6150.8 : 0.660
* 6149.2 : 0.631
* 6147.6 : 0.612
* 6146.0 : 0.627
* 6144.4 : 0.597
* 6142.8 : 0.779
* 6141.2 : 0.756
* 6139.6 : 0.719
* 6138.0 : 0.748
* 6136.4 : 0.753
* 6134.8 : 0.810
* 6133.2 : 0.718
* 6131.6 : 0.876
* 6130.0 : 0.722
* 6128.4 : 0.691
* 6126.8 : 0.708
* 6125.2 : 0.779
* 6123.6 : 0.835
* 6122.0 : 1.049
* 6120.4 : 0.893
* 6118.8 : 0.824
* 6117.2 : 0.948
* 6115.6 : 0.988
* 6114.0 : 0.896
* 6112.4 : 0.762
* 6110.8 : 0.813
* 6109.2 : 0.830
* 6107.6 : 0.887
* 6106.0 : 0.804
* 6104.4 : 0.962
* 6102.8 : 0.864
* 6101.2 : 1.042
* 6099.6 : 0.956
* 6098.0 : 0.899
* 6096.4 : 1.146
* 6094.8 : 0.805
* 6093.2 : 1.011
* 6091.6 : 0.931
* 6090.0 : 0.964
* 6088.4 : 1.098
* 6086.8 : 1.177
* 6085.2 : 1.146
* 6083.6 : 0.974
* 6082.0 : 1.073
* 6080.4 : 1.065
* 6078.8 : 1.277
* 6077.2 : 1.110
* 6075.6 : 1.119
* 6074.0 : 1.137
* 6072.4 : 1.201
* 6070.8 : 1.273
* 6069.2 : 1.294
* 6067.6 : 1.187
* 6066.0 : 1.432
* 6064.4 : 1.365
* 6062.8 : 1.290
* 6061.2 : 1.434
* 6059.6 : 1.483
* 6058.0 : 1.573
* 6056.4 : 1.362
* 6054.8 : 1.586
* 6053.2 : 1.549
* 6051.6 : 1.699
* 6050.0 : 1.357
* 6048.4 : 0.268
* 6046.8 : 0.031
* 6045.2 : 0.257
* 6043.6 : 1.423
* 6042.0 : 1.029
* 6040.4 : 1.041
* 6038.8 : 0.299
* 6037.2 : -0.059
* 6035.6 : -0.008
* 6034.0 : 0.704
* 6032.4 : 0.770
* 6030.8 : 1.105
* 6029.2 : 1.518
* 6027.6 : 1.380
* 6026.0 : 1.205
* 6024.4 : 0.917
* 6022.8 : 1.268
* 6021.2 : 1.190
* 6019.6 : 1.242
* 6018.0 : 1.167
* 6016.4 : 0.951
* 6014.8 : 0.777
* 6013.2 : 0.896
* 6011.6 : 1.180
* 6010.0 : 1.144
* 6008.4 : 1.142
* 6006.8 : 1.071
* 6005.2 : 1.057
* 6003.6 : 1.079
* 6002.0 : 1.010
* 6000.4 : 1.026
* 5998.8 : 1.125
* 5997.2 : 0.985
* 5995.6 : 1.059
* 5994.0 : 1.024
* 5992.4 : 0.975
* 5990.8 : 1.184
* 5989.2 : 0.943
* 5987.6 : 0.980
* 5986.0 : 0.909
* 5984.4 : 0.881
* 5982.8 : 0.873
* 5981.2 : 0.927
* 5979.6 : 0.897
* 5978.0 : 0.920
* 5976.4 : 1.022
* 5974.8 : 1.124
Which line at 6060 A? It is C IV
